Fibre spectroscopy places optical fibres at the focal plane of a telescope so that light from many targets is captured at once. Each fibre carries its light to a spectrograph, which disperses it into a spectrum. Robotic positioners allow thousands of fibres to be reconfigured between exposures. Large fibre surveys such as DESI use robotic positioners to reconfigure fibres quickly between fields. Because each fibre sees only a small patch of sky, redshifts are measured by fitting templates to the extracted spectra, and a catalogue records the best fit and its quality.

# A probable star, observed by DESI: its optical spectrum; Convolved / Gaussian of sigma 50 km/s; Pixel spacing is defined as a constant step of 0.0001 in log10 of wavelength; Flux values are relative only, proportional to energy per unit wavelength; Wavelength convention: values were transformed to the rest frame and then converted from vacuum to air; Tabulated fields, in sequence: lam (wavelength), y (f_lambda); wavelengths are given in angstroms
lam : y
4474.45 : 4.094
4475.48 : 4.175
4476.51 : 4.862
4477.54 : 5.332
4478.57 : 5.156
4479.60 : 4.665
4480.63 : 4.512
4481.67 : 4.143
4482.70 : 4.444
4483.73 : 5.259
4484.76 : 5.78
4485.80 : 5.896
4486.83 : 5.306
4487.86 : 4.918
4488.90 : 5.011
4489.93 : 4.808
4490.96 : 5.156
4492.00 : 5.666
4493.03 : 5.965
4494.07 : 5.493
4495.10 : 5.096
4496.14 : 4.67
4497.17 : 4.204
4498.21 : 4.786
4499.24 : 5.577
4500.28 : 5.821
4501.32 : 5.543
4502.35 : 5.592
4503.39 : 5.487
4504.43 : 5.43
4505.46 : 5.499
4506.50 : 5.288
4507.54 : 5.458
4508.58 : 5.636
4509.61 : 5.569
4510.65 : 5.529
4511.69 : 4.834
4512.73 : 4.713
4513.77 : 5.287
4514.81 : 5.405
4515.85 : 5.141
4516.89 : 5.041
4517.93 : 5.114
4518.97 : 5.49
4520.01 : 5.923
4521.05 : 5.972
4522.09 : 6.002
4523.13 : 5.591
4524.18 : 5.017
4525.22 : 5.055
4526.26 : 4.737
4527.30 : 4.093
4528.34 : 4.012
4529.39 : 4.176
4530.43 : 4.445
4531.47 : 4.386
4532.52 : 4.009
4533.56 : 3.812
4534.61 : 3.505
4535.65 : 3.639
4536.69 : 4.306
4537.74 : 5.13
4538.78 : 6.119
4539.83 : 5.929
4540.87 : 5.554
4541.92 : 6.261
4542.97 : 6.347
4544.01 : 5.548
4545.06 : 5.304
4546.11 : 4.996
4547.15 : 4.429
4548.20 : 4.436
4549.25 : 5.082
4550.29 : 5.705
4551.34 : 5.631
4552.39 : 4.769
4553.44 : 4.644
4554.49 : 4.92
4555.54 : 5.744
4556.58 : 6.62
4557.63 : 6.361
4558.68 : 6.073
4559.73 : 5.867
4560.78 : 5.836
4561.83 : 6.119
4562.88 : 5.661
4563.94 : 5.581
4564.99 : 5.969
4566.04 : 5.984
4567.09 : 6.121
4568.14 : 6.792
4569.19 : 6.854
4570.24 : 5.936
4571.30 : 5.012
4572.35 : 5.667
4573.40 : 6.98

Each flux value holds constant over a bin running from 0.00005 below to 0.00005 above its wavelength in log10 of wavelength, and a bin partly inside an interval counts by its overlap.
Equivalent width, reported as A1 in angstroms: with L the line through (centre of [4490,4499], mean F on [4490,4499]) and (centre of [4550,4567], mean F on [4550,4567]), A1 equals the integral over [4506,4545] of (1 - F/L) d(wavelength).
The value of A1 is 2.4 angstroms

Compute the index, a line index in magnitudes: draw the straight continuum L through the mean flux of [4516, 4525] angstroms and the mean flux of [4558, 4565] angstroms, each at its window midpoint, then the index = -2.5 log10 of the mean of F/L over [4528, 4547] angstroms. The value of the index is 0.16 mag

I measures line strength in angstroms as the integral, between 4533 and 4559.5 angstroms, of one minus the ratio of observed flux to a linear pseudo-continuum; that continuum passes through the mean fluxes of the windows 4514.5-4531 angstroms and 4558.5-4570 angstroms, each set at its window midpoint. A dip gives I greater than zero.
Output 1.9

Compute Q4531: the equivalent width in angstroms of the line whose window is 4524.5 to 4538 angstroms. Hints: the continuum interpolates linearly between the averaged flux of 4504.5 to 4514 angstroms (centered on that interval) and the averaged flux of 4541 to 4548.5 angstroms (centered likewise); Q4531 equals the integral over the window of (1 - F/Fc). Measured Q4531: 2.8 angstroms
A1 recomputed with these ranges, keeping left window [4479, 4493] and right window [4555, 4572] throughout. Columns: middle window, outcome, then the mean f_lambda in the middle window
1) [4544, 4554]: 1.4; 5.03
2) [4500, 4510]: -0.4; 5.53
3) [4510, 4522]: 0.2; 5.34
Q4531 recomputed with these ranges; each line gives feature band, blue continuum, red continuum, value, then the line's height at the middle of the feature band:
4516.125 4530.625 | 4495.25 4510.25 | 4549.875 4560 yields 1.01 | 5.44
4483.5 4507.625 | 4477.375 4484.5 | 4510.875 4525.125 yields -1.49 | 5.01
